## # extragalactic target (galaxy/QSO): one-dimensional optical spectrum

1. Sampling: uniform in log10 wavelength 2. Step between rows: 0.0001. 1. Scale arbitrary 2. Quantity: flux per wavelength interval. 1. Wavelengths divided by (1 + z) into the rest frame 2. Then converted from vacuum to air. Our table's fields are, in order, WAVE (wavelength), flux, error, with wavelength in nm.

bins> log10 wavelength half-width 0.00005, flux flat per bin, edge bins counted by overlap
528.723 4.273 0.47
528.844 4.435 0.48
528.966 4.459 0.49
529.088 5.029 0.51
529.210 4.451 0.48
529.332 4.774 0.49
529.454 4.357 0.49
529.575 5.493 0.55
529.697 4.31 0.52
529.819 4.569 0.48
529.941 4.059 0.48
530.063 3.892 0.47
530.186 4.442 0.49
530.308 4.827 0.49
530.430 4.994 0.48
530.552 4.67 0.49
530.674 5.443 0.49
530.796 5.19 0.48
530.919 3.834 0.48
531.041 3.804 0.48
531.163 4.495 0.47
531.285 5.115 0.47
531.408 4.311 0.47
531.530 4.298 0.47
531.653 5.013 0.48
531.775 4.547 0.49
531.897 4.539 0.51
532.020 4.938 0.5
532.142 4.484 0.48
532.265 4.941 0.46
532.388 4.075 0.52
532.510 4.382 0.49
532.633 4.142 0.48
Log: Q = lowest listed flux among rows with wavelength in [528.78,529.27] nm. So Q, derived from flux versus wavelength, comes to 4.435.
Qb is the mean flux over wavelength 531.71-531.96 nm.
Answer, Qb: 4.56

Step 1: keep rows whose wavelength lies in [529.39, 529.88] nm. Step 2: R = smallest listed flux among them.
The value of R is 4.31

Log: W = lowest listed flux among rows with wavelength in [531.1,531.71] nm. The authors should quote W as 4.298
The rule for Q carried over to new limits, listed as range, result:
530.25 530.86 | 4.67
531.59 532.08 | 4.539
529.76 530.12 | 3.892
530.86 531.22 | 3.804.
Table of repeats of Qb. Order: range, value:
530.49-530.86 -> 5.09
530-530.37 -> 4.38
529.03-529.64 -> 4.82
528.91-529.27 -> 4.64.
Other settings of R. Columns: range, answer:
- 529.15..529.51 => 4.357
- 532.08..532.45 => 4.075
